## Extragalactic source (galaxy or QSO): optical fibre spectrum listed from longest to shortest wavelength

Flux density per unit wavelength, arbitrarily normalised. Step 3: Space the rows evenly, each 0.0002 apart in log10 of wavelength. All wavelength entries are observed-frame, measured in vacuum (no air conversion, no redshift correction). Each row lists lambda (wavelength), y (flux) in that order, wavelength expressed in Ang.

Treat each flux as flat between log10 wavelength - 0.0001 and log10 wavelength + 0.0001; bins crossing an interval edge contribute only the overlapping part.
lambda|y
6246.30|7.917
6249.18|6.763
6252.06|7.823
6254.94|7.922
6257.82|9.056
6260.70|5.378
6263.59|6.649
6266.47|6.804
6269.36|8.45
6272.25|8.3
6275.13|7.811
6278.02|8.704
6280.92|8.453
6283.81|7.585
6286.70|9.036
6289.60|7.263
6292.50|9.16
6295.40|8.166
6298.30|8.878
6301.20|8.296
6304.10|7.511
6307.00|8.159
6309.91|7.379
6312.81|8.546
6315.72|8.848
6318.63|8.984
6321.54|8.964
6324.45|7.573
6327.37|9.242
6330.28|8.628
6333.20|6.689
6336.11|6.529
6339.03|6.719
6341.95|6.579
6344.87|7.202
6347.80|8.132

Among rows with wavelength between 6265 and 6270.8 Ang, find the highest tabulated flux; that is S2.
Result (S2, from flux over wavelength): 8.45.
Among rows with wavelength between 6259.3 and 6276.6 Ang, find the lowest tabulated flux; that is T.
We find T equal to 5.378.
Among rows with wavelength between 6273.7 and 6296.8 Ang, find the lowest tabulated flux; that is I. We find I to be 7.263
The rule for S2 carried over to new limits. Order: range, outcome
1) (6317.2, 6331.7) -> 9.242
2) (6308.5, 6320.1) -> 8.984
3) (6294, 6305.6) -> 8.878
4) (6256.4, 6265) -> 9.056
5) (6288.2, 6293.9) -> 9.16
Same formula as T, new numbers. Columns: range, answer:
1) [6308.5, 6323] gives 7.379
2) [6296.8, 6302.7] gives 8.296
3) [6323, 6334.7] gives 6.689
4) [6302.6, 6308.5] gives 7.511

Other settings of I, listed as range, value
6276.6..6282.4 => 8.453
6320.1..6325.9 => 7.573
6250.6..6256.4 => 7.823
